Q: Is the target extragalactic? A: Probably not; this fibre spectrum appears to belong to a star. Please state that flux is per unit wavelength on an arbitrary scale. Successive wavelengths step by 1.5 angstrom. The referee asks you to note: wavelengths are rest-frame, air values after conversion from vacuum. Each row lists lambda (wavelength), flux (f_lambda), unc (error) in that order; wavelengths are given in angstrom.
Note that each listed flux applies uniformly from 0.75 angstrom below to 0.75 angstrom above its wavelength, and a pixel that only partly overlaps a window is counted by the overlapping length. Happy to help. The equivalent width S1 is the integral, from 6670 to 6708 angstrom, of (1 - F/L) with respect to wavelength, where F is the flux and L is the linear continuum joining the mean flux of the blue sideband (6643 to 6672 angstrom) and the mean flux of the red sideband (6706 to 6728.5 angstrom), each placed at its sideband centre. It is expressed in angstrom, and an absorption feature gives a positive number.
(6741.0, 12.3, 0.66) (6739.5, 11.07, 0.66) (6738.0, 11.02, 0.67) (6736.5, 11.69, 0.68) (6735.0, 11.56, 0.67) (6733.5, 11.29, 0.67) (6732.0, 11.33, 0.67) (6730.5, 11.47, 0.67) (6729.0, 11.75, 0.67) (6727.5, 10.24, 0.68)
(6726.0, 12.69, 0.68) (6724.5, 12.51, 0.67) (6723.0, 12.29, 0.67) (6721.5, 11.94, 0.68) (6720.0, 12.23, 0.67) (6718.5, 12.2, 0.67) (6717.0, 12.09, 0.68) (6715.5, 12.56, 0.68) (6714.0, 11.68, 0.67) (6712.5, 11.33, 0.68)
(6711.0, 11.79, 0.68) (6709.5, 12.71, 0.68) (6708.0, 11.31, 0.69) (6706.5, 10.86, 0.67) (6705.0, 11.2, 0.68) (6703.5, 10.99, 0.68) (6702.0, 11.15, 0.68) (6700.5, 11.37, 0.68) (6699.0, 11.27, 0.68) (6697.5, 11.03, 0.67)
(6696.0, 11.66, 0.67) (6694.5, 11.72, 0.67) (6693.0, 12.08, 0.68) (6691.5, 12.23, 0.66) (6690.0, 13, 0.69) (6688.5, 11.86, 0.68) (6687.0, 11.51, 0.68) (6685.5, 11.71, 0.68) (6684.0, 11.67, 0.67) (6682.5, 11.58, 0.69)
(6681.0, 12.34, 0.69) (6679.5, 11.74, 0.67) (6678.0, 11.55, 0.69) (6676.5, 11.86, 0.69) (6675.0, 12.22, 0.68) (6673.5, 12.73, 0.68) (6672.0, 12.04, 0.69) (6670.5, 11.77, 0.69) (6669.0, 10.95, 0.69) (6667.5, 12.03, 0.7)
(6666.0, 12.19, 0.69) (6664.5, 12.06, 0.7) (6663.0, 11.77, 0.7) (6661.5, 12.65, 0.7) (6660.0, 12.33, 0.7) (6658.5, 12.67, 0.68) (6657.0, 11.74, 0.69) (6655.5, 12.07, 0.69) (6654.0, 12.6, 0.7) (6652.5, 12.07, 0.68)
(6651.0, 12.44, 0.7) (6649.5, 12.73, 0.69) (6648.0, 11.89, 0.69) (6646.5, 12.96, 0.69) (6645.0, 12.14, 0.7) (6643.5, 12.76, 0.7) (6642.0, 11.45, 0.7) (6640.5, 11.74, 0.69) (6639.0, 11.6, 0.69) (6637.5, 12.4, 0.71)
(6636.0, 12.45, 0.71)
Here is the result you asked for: 1.0 angstrom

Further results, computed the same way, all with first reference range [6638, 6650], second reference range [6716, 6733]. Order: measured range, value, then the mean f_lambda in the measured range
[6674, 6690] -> 0.2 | 11.9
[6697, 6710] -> 0.7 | 11.3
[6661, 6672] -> 0.2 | 11.9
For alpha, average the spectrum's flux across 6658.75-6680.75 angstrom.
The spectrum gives 12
